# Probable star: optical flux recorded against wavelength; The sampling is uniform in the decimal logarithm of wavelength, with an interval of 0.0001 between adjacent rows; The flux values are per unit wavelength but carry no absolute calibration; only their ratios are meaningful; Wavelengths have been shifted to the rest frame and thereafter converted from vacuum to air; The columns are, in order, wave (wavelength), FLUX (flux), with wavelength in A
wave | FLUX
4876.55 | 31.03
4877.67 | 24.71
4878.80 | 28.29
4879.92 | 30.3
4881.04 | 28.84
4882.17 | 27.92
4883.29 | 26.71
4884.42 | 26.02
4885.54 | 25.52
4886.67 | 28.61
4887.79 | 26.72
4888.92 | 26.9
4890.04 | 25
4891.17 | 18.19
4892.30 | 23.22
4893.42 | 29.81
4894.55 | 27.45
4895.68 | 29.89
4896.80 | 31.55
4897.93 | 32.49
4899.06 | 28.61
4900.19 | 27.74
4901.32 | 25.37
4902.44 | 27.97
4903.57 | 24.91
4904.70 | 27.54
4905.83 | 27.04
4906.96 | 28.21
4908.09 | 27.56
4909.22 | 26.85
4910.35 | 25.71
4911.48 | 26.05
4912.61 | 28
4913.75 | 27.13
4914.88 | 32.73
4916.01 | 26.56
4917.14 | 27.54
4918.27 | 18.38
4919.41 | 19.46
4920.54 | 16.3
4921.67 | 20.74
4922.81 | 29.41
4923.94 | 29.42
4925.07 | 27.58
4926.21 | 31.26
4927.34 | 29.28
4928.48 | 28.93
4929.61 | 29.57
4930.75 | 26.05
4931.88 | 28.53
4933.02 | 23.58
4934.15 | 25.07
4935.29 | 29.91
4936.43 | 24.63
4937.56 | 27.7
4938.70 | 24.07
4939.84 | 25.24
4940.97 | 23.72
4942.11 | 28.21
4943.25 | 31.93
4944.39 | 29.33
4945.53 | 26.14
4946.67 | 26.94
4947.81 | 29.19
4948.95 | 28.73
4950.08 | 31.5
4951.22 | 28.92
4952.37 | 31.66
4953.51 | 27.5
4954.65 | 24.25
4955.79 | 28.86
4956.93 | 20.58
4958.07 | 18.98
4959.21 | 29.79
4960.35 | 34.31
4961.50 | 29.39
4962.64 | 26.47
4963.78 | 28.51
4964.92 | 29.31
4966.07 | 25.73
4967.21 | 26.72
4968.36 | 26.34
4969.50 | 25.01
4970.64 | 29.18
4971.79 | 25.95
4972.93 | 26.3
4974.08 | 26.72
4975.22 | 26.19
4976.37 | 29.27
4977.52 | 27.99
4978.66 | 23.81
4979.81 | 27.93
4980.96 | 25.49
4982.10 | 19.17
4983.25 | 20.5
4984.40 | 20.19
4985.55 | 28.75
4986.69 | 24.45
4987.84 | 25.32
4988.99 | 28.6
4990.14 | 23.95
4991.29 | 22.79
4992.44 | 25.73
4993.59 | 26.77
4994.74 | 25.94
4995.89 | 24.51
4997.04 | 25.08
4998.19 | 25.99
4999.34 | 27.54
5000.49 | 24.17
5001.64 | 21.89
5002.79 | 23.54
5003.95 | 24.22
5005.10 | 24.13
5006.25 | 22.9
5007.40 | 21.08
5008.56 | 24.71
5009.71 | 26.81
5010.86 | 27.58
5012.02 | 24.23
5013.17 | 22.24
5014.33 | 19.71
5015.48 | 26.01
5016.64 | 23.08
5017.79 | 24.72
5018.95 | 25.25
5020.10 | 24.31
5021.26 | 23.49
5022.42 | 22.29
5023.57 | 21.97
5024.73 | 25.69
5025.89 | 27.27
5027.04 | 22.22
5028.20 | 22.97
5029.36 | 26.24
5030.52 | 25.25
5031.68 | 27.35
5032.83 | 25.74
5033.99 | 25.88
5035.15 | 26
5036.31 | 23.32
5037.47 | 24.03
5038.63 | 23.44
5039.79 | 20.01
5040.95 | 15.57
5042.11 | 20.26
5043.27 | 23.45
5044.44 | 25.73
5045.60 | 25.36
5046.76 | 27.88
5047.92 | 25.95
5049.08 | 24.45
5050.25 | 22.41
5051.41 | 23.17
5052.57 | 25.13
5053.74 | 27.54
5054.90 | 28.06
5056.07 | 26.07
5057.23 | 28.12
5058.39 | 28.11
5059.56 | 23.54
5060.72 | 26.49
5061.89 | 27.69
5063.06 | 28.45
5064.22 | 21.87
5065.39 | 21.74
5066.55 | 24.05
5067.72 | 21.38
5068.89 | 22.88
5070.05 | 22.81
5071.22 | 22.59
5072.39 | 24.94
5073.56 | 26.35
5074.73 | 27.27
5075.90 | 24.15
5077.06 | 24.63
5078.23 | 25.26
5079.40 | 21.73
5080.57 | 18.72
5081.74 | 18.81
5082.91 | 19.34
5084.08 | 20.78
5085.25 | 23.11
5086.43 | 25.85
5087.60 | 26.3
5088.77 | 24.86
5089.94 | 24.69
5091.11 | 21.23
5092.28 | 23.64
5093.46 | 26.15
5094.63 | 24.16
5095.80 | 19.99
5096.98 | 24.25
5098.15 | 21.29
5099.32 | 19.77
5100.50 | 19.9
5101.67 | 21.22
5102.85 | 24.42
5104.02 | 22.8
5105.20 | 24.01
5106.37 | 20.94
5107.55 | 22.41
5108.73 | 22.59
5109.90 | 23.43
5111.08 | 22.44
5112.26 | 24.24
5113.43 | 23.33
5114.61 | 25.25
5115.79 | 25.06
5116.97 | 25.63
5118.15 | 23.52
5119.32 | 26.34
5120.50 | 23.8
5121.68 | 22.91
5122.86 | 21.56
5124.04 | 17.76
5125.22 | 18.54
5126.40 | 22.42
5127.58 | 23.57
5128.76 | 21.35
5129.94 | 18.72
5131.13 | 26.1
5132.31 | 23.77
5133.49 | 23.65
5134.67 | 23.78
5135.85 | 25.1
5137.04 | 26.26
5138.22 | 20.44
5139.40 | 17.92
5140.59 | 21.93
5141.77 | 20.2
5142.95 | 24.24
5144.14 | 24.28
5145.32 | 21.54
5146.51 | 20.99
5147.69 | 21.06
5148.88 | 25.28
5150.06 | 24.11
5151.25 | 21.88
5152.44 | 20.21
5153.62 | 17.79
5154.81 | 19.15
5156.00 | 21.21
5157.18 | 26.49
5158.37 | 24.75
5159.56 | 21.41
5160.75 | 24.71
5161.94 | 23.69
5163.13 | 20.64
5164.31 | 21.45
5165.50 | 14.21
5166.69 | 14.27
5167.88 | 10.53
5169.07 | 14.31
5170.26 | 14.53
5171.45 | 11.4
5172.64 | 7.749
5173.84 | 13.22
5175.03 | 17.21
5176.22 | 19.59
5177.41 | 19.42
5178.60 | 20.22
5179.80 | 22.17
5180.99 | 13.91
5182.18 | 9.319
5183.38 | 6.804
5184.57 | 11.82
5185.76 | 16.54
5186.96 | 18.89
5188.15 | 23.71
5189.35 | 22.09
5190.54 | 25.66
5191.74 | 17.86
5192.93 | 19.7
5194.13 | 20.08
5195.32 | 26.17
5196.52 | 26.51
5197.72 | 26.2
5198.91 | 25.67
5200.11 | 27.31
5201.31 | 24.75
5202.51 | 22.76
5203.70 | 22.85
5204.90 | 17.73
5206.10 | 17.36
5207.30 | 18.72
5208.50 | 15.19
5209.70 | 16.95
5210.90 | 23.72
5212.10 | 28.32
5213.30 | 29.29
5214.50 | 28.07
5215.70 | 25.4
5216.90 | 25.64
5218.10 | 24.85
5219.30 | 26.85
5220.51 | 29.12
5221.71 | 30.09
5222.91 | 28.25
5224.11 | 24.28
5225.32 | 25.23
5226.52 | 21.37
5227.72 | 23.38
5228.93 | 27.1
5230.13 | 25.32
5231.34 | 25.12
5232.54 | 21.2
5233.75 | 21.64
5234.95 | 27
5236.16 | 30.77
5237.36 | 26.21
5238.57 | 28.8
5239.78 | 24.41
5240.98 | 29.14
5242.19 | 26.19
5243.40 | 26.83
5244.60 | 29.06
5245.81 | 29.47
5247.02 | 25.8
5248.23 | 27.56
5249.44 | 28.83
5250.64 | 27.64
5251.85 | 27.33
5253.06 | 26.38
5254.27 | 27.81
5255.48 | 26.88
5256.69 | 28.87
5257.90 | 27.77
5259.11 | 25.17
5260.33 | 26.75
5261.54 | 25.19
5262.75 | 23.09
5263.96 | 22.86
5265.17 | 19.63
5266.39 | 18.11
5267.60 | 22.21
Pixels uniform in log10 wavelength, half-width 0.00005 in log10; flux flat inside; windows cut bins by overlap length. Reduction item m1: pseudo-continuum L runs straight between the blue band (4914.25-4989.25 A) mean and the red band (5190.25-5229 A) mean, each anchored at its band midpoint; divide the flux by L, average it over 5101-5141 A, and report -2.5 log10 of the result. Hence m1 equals 0.09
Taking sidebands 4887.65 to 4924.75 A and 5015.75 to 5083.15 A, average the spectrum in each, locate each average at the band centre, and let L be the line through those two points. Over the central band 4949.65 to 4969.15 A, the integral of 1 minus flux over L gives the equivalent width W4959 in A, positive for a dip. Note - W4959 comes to -1.5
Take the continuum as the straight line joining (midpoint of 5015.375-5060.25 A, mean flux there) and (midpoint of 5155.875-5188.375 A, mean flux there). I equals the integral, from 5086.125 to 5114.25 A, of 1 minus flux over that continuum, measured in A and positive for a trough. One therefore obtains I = -2.6 A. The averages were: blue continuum 24.5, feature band 23.1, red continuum 17.2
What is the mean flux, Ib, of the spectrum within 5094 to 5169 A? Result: 22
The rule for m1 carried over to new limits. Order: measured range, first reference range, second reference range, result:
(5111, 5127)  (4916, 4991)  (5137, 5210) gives -0.08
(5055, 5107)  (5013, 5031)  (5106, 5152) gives -0.01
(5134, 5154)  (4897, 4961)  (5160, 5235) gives 0.00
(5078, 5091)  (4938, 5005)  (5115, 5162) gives 0.06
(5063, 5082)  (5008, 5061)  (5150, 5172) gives -0.02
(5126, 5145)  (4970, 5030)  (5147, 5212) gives -0.10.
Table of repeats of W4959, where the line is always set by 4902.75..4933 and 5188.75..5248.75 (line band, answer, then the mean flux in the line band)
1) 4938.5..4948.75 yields -0.4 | 27.4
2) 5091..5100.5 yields 1.1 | 22.5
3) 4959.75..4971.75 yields -0.8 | 28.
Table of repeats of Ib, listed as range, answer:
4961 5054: 24.8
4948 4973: 27.5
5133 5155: 22.1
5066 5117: 23.1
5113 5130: 22.8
